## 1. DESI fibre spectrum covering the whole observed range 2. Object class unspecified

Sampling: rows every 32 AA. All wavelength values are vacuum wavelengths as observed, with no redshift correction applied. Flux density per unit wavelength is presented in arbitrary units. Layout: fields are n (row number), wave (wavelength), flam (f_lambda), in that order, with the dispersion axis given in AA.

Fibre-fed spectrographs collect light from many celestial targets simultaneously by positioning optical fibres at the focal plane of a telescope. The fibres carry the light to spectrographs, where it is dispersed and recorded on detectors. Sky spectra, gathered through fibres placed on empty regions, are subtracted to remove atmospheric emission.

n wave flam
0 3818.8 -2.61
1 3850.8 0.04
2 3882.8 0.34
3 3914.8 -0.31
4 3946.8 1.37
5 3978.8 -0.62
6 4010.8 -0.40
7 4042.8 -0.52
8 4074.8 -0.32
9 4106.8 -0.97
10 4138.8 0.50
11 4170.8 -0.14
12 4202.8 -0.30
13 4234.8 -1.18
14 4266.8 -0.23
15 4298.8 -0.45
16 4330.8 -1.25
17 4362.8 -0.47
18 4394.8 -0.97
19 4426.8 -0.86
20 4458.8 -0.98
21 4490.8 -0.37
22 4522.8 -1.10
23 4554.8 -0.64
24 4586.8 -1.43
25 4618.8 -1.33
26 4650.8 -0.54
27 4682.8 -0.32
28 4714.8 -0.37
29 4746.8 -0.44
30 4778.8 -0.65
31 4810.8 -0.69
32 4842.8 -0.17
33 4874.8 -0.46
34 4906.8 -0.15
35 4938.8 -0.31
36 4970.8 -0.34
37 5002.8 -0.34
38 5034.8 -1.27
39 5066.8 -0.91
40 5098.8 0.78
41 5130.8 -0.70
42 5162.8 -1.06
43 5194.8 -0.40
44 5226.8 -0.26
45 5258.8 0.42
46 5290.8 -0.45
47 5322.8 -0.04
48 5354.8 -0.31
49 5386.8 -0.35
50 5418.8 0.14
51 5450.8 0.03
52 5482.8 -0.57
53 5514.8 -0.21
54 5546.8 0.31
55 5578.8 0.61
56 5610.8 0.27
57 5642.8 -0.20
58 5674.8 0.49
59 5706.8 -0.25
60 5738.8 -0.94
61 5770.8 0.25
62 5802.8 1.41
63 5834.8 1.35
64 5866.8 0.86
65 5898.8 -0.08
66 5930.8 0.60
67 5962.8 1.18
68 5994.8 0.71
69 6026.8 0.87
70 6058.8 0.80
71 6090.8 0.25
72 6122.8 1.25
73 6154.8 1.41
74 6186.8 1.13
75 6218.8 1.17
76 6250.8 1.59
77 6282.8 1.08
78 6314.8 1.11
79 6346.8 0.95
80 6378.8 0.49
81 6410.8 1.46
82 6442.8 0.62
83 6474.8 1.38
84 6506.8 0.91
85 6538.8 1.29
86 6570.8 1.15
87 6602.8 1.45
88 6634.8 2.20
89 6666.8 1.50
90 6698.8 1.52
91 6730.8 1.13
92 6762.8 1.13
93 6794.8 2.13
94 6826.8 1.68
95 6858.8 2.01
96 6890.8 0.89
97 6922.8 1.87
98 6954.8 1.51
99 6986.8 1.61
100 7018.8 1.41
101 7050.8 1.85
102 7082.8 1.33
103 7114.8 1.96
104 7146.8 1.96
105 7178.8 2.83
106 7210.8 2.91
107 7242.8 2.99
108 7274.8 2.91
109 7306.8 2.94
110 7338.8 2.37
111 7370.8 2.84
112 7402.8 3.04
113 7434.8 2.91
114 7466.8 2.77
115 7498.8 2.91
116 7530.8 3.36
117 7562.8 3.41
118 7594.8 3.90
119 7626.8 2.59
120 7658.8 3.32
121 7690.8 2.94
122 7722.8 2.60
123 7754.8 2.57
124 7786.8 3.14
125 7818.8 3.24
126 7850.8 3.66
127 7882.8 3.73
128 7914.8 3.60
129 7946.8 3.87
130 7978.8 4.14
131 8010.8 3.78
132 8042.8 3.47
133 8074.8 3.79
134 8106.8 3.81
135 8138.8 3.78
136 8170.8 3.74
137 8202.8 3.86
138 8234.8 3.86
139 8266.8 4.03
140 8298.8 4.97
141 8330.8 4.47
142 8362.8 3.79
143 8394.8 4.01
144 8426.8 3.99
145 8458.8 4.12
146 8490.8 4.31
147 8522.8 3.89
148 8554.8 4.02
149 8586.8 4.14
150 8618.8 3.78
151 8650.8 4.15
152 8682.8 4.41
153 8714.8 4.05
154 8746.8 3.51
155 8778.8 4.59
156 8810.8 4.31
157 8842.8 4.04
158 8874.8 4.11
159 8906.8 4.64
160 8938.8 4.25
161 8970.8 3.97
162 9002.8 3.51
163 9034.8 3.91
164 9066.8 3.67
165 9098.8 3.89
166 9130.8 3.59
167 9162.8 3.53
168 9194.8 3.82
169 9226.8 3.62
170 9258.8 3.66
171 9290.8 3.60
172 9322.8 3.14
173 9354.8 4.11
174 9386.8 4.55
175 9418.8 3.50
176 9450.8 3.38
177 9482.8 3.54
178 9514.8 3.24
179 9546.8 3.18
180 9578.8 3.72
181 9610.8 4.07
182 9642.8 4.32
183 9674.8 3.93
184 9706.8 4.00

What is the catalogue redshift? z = 0.799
